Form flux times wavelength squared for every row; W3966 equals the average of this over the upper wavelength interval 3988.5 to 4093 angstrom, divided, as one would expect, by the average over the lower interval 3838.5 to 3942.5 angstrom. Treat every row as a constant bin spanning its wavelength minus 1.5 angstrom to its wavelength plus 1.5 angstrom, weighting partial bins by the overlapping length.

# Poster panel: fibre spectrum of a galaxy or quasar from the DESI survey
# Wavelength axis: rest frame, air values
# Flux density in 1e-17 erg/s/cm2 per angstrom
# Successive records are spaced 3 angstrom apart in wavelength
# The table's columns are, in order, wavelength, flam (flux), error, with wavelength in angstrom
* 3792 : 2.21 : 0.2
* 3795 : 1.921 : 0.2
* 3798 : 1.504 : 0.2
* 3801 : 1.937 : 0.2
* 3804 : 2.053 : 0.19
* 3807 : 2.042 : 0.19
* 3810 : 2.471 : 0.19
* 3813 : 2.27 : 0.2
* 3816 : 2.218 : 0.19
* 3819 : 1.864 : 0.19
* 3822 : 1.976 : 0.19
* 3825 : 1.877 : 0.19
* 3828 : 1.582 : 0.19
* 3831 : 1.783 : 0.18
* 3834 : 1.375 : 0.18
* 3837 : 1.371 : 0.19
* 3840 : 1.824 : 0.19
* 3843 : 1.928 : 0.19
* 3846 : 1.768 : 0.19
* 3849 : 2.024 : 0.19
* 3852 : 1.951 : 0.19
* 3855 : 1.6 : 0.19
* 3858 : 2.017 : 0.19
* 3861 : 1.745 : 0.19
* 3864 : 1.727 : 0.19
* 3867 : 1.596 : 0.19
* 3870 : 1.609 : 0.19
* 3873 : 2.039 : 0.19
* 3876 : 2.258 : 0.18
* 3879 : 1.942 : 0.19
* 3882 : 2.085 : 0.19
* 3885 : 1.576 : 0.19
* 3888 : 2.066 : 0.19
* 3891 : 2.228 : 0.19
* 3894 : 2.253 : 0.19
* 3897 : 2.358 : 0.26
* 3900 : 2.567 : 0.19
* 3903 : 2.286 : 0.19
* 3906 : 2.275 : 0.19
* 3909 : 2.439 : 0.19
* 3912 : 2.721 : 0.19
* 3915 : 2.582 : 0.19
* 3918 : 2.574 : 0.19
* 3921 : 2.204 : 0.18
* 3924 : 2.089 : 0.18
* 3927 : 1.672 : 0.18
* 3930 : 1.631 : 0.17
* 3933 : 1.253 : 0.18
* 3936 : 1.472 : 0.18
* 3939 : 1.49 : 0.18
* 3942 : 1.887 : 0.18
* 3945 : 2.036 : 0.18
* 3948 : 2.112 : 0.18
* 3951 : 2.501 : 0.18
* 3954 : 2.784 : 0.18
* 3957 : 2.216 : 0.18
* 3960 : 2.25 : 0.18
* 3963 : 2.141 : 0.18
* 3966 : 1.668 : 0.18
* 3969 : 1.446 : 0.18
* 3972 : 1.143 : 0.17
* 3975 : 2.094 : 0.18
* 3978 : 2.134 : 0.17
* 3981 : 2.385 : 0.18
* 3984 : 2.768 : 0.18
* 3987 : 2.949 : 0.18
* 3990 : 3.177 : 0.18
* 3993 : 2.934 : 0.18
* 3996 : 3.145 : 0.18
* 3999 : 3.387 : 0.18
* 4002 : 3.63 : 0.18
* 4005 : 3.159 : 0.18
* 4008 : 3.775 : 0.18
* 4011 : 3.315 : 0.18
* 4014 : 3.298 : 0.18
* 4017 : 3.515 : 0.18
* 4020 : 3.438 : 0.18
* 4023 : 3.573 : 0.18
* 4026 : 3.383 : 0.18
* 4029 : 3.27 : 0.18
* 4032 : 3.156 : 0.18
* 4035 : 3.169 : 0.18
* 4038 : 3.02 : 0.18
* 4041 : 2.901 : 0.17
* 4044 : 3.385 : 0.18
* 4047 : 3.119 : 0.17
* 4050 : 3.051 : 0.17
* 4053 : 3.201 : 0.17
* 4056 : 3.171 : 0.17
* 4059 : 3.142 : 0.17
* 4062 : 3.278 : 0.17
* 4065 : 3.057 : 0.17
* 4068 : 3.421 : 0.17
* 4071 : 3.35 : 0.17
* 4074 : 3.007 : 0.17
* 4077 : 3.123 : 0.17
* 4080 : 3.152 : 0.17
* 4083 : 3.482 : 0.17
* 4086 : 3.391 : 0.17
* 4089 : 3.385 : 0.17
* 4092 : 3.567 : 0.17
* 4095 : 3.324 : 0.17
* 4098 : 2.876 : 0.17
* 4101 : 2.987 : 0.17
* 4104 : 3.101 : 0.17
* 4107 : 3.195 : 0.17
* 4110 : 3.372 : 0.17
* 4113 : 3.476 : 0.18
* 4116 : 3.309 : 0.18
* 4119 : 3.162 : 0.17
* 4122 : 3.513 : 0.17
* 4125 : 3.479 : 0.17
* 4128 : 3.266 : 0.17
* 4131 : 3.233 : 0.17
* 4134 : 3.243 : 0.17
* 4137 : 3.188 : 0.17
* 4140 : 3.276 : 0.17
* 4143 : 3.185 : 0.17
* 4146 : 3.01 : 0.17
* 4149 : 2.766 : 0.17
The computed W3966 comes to 1.8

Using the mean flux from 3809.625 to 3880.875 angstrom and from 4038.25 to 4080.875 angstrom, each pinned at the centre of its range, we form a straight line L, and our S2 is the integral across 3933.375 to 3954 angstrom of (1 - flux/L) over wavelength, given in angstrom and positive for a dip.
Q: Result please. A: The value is 4.4 angstrom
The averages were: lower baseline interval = 1.86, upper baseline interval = 3.16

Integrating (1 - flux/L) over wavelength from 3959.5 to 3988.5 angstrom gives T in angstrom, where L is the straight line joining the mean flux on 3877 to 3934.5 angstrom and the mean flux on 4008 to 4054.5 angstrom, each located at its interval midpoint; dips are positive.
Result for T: 7.1 angstrom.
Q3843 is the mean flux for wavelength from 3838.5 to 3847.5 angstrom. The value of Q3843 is 1.84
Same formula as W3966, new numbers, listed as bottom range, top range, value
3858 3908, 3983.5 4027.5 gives 1.72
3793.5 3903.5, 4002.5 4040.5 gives 1.88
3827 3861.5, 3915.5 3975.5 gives 1.17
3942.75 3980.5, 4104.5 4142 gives 1.75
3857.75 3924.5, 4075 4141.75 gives 1.70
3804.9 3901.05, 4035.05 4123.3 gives 1.87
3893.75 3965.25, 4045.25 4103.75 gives 1.61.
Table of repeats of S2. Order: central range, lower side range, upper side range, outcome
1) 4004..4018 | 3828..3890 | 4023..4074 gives -2.37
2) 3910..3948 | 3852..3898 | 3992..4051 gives 6.84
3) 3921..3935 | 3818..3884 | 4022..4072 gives 3.82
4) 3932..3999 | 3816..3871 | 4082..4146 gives 6.81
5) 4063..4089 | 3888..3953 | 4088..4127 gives -1.38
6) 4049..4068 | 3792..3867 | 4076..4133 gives -0.78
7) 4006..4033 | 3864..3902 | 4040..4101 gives -4.85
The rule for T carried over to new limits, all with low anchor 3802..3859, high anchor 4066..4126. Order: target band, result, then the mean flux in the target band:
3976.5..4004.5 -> -2.2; 2.95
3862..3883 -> 2.3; 1.89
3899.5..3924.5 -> -1.1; 2.42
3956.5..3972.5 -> 4.7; 1.83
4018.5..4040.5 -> -2.5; 3.27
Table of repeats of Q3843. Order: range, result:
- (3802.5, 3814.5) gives 2.21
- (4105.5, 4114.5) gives 3.35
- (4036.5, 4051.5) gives 3.1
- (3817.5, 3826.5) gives 1.91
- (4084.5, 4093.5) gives 3.45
